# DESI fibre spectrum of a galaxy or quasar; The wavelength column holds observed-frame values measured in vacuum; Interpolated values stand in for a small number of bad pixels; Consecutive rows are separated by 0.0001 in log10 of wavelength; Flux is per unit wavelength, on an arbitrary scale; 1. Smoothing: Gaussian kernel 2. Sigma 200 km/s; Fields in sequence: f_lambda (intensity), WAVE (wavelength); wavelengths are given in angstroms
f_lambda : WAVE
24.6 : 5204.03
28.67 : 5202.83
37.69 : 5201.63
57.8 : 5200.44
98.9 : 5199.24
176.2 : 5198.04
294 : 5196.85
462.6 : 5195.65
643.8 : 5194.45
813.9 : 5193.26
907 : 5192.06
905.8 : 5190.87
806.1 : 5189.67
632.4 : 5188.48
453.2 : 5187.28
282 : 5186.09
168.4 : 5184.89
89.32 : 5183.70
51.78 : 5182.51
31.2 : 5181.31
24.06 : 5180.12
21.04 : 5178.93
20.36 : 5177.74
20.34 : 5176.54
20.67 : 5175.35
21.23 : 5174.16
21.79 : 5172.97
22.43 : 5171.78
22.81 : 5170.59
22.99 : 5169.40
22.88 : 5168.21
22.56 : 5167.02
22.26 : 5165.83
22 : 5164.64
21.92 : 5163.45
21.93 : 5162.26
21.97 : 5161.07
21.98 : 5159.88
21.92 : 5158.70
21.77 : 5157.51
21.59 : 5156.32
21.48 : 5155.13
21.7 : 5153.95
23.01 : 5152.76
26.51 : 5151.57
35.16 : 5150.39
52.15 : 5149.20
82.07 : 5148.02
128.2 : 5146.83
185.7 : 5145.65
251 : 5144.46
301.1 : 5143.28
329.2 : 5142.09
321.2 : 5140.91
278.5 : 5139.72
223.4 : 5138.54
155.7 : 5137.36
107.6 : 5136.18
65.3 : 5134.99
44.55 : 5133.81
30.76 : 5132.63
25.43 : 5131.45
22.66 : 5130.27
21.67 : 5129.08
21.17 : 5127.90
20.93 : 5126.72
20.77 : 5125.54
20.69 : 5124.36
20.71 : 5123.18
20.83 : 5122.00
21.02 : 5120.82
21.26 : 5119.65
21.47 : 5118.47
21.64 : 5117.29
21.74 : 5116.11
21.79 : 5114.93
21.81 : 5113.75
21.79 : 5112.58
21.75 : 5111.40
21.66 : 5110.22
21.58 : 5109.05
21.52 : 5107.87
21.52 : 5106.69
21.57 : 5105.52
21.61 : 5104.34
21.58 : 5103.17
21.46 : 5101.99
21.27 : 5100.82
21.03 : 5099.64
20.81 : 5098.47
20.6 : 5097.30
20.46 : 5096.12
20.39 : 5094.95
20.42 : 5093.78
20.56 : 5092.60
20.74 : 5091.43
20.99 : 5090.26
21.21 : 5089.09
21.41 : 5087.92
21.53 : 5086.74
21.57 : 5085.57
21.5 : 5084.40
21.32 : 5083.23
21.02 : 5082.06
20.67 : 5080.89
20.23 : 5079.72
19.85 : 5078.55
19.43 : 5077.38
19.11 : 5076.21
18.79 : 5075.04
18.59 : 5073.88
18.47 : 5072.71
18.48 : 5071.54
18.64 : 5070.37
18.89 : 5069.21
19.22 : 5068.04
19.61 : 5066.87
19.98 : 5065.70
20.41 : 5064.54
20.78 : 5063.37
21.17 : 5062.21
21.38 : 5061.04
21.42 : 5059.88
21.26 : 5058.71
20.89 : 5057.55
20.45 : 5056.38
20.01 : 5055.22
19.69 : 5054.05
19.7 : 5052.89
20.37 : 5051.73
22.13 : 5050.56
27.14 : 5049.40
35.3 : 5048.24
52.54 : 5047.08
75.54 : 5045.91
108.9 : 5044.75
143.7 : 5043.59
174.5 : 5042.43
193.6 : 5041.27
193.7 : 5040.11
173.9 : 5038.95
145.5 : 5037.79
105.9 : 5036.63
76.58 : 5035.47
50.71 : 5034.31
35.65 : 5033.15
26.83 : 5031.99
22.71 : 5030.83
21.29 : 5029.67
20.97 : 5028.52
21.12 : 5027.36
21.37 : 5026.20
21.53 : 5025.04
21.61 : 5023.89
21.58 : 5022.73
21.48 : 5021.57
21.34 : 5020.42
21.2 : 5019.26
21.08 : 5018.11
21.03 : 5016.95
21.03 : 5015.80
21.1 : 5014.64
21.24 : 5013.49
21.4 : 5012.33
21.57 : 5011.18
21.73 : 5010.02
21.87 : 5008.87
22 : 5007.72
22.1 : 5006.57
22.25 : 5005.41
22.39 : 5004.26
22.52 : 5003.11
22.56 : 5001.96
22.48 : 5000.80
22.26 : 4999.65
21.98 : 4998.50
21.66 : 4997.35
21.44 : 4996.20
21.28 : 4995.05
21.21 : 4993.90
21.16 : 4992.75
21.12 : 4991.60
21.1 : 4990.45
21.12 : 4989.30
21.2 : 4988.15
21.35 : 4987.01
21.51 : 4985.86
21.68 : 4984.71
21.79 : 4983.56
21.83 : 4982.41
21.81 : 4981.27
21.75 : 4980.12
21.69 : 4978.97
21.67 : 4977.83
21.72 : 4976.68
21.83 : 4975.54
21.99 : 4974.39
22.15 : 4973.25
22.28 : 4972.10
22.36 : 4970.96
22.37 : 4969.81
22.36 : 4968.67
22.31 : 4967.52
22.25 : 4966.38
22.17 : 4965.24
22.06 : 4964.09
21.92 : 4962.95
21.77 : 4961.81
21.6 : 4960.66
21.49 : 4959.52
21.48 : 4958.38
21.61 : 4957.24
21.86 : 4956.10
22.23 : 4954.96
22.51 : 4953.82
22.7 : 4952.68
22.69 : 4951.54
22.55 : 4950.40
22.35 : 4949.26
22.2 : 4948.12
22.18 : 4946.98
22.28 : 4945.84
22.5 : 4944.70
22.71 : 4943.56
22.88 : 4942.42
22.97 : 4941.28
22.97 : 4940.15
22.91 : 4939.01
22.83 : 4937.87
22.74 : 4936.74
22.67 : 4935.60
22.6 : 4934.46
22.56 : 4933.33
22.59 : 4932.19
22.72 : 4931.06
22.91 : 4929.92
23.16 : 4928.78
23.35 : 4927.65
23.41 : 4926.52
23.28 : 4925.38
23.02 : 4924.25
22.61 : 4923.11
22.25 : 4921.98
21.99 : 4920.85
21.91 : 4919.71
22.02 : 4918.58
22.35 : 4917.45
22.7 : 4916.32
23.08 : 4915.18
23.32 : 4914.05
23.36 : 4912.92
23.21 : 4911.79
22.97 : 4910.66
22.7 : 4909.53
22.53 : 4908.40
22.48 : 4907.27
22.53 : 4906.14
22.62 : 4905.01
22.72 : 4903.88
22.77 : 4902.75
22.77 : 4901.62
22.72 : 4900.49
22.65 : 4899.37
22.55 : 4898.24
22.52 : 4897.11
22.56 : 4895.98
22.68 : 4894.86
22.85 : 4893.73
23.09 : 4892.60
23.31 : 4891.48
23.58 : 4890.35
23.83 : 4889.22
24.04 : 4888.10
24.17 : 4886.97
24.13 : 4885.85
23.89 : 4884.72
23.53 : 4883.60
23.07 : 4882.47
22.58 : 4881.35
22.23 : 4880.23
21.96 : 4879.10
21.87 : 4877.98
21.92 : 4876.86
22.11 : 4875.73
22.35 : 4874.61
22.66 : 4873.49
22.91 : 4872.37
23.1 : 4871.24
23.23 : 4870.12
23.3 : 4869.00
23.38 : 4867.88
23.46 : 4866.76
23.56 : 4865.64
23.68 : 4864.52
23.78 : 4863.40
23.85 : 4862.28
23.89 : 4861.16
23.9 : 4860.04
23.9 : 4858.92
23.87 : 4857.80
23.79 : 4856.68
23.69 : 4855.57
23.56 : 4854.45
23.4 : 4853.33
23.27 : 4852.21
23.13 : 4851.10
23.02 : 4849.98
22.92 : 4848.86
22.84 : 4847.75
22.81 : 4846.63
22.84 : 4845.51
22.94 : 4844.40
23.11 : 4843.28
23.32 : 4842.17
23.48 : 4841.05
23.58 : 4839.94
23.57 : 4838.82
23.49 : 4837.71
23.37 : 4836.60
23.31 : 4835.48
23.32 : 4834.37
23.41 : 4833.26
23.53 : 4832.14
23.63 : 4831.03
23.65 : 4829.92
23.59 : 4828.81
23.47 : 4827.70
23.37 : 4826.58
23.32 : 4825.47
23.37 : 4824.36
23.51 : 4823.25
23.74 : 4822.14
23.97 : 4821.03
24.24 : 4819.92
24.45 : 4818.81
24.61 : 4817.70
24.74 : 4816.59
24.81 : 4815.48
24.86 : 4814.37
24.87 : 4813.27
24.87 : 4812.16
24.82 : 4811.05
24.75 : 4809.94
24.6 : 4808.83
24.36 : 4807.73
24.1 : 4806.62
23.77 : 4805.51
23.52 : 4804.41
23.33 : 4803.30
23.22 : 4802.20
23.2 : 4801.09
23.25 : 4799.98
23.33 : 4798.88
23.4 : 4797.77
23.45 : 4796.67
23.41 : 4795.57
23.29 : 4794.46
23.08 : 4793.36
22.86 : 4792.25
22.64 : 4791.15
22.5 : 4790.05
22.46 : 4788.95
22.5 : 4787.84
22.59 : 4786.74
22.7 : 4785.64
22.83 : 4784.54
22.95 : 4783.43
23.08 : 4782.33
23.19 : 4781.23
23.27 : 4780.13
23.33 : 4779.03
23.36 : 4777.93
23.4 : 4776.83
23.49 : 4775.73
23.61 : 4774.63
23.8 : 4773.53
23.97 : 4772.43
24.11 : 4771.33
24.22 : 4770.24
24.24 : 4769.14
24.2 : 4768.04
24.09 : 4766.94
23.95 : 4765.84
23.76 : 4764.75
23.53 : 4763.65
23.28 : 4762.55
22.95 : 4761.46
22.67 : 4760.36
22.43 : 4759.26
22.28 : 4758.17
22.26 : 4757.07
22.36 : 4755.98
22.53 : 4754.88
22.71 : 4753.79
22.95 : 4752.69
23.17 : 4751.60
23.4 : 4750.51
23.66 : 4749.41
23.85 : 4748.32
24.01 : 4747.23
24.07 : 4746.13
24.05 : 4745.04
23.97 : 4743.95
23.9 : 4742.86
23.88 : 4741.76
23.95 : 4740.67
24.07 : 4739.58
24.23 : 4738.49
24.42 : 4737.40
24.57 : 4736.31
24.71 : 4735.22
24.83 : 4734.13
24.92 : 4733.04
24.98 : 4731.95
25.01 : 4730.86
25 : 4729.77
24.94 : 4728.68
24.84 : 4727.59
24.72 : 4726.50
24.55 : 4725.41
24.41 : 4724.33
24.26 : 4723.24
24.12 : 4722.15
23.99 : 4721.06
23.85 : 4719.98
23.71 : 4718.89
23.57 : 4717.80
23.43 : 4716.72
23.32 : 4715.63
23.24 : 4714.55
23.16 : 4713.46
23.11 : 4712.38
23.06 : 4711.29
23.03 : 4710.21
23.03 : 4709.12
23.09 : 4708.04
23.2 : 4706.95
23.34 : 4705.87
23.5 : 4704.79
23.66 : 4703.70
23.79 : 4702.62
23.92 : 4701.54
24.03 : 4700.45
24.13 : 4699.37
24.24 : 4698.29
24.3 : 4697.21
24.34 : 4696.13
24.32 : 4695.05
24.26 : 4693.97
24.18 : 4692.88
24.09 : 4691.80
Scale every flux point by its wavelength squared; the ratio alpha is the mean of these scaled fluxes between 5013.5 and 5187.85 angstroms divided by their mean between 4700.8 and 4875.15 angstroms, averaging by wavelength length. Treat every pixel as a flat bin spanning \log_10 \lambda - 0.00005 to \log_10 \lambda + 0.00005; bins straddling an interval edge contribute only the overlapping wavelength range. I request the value 2.49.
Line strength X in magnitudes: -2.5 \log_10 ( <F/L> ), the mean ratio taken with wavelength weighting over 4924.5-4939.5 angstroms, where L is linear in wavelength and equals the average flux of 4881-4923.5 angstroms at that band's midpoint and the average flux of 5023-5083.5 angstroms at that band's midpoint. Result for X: 0.19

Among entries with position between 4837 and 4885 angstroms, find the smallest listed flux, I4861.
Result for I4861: 21.87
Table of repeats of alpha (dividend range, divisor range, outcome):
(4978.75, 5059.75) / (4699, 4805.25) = 1.89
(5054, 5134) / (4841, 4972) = 1.00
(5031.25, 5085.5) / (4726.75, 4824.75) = 2.26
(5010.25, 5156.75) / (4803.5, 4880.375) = 2.33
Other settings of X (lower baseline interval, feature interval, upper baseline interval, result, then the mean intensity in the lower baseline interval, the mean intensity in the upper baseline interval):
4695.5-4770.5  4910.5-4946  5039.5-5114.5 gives 0.271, 23.8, 33.4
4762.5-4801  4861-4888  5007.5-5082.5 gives 0.262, 23.3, 40.6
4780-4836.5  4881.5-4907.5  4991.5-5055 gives 0.357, 23.6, 44.8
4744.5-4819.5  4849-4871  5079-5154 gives 0.309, 23.5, 57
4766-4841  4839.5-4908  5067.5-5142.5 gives 0.200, 23.6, 41.7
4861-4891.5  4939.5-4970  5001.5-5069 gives 0.428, 23.2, 43.2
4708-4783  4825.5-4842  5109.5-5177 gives 0.338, 23.7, 61.2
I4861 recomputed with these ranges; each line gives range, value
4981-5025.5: 21.03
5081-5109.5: 20.39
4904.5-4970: 21.48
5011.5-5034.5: 20.97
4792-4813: 22.86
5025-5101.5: 18.47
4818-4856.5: 22.81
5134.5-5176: 20.67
